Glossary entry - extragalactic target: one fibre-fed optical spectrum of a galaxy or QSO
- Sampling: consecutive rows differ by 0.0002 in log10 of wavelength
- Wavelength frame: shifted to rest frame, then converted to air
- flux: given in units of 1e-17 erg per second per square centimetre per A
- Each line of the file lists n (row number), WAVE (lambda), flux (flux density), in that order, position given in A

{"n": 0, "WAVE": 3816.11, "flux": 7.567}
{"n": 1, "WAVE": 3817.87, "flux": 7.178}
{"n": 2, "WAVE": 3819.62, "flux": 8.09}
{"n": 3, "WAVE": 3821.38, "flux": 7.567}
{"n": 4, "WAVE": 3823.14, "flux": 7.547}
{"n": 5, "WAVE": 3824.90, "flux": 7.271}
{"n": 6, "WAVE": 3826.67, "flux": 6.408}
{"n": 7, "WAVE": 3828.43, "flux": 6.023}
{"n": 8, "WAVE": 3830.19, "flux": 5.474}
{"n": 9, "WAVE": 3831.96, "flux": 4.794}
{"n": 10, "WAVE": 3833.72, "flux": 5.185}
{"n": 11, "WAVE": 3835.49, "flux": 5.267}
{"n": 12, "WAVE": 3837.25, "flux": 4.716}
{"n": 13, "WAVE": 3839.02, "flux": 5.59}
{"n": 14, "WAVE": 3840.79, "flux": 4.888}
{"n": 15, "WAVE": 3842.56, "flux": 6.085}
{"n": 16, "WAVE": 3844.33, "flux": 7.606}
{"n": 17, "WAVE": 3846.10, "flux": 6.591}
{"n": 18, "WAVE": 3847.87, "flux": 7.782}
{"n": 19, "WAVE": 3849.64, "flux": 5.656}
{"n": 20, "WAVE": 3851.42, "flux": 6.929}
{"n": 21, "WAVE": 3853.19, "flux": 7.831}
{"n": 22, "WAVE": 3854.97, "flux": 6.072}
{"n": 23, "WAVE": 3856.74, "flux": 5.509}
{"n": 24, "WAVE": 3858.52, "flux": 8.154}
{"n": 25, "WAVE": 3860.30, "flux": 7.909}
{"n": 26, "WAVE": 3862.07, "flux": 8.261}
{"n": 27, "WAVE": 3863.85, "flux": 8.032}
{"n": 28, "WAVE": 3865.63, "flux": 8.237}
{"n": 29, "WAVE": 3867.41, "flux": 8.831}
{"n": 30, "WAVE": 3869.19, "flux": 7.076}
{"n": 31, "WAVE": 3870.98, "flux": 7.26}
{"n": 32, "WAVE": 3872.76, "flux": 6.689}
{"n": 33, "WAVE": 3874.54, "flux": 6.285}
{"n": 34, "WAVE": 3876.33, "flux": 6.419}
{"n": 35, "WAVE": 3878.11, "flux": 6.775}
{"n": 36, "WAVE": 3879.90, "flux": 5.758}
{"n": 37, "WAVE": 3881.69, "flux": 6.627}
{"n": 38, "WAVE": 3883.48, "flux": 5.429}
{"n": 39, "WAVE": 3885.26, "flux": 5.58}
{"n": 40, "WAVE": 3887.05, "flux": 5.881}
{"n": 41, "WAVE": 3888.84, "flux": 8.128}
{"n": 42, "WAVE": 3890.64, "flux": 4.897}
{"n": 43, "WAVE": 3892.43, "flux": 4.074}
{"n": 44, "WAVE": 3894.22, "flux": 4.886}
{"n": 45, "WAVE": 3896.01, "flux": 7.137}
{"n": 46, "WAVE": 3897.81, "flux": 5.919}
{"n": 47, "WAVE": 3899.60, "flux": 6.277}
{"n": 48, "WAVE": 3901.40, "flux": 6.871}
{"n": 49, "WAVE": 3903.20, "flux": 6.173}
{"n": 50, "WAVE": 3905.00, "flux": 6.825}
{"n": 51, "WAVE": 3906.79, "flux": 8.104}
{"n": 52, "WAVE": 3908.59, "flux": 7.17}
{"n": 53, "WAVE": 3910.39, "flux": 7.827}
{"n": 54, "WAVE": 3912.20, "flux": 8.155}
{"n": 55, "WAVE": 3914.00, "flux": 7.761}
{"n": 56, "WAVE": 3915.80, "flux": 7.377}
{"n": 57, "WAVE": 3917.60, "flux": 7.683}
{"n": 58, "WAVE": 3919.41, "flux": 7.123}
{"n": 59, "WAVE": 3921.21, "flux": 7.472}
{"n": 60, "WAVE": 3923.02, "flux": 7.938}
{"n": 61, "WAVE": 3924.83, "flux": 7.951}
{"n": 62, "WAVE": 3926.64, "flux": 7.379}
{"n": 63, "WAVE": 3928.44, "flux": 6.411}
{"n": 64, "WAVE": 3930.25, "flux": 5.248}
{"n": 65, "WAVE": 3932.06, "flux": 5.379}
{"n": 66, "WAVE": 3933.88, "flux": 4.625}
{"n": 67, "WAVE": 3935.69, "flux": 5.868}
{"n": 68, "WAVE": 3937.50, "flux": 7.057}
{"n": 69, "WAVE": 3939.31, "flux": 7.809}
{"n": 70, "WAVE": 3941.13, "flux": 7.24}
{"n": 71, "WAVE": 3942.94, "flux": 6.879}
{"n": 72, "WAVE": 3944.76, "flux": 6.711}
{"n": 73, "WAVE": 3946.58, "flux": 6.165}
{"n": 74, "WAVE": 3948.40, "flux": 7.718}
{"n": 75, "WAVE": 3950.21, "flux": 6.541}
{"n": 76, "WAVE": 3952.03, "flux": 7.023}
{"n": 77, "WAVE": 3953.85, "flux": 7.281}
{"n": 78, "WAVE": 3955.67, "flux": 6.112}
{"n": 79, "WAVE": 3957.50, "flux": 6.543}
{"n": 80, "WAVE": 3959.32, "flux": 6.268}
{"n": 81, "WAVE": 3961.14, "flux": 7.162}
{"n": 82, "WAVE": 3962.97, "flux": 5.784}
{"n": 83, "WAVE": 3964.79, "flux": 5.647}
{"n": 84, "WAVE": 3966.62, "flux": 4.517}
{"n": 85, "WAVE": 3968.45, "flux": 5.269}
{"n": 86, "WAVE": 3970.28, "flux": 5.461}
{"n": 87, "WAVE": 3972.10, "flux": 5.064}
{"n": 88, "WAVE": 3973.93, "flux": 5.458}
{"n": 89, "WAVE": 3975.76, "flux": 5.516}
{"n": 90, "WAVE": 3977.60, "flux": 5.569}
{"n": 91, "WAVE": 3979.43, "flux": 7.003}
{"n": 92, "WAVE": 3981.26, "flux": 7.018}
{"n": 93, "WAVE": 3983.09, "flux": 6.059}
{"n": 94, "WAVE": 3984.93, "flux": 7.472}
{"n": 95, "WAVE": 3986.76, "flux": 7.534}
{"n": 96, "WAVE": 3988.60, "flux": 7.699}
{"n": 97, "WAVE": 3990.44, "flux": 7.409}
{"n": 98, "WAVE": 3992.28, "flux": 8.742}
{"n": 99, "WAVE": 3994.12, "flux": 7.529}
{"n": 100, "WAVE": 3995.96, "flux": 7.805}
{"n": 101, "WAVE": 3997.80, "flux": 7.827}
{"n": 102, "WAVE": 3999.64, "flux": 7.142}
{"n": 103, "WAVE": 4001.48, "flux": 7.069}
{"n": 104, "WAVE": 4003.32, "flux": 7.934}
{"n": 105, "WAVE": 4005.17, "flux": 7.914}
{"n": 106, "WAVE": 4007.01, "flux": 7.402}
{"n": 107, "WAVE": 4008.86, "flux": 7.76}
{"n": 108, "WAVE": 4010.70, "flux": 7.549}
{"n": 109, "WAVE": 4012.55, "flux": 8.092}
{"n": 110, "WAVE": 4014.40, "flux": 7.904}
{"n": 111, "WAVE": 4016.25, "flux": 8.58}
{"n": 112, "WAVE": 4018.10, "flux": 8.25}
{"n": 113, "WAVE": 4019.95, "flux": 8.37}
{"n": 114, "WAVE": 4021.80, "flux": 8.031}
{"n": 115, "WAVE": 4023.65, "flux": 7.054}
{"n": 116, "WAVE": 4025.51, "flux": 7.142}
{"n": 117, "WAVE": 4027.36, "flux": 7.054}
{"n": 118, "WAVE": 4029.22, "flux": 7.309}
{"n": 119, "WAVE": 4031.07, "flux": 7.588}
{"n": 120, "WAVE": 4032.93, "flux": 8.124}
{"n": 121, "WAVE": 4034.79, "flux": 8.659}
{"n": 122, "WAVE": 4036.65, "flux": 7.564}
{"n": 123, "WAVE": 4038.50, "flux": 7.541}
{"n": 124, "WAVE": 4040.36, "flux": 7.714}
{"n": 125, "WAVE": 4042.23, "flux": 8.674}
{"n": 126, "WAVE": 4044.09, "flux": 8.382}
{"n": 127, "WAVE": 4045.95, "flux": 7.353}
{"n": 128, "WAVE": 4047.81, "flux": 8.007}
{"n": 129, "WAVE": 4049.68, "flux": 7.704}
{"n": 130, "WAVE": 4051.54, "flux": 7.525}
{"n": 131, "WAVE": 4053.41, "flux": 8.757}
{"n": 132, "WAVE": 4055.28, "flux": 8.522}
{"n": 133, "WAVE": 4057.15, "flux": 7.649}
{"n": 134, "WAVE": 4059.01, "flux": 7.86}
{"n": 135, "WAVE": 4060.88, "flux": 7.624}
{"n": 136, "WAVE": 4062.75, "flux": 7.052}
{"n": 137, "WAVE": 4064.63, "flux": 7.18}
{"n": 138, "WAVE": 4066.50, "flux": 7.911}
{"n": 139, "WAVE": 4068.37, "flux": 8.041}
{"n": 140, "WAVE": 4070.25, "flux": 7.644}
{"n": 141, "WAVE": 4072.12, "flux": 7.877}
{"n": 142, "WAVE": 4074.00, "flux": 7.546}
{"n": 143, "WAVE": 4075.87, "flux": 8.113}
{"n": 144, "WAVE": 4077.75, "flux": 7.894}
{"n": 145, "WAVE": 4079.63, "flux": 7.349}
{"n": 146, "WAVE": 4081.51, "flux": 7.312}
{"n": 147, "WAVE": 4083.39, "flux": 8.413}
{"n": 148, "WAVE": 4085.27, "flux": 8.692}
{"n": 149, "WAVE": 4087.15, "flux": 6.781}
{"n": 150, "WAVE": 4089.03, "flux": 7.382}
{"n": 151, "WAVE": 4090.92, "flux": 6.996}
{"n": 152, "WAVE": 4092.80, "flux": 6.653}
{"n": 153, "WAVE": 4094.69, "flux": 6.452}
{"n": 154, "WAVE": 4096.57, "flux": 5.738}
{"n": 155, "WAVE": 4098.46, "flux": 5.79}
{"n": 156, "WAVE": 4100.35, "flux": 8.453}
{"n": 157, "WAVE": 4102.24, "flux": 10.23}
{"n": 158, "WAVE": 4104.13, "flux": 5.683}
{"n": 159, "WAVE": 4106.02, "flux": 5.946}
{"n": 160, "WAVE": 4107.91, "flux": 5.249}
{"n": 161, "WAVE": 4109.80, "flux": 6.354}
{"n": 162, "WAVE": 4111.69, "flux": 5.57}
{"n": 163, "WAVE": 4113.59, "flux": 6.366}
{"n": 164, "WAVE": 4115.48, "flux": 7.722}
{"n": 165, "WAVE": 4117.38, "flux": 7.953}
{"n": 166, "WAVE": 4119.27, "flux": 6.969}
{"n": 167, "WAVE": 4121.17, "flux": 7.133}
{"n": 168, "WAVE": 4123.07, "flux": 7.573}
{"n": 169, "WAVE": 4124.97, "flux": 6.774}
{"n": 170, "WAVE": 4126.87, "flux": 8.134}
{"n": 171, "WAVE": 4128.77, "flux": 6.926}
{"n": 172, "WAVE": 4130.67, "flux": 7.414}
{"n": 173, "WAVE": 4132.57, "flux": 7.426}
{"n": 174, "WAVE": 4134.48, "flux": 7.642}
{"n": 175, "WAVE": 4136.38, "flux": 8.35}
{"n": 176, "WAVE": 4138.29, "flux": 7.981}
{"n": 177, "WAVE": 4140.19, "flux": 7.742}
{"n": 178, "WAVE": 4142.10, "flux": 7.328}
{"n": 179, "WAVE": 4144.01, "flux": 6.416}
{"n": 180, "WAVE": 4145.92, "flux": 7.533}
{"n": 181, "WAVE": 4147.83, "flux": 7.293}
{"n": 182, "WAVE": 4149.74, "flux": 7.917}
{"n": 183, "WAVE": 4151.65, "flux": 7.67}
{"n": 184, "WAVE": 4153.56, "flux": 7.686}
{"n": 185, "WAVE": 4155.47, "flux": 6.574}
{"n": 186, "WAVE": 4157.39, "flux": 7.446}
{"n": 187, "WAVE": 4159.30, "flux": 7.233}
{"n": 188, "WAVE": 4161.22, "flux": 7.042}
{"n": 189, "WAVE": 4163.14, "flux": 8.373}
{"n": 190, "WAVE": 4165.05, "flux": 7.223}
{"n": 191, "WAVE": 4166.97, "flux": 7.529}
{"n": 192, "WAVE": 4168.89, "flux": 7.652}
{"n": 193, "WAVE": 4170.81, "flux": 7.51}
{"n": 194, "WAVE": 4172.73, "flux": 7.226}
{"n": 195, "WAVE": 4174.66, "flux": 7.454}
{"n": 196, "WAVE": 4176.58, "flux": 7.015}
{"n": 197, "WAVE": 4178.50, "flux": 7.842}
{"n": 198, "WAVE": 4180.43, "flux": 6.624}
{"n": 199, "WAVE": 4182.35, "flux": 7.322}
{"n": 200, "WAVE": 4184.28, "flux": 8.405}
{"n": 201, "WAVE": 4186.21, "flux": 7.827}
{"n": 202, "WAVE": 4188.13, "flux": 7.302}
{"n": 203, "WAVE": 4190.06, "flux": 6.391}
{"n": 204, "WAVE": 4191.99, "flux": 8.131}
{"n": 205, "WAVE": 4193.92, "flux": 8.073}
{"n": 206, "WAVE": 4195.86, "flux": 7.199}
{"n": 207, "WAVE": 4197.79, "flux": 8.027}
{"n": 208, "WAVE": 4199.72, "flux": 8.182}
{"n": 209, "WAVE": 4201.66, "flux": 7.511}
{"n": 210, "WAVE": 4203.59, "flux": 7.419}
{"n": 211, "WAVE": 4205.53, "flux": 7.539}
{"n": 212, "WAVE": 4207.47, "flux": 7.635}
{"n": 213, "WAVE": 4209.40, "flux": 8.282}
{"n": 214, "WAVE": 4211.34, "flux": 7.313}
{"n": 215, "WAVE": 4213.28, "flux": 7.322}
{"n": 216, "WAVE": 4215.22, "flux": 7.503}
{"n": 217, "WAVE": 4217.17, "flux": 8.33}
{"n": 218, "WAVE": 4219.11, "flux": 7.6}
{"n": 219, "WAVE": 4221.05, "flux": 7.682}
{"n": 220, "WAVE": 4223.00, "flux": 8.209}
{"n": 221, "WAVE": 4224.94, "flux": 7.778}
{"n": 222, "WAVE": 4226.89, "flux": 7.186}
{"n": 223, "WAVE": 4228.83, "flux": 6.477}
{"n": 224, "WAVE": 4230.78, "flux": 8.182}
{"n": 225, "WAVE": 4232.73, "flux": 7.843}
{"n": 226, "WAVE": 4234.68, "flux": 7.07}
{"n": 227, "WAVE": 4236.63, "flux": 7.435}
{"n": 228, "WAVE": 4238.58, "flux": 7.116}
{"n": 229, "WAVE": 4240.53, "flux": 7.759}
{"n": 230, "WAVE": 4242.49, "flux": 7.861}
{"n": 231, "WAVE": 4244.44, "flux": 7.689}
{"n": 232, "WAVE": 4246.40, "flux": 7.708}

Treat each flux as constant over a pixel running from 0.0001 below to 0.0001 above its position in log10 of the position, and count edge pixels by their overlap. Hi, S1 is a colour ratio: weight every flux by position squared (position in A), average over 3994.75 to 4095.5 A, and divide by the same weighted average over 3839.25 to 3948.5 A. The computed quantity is 1.2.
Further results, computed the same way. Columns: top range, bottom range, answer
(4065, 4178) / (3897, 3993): 1.19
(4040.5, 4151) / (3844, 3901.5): 1.24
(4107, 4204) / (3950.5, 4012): 1.18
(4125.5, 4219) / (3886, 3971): 1.29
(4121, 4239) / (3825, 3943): 1.31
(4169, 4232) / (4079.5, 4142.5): 1.10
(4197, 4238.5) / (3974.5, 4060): 1.10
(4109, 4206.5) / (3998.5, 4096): 1.02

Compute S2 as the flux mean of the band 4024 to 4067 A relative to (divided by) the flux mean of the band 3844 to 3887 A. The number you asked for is 1.12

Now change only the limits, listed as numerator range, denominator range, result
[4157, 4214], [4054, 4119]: 1.03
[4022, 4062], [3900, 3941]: 1.11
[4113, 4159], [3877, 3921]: 1.12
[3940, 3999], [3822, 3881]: 1.00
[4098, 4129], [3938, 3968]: 1.07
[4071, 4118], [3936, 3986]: 1.12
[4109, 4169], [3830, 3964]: 1.10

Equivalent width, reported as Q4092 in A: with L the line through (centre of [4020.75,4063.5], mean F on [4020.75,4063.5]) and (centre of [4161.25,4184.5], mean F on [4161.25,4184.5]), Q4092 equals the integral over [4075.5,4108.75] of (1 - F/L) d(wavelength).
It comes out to 2.2 A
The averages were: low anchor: 7.78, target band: 7.16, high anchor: 7.47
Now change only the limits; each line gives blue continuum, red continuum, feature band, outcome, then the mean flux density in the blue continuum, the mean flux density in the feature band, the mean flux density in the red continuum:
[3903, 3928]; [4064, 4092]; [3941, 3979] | 7.0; 7.51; 6.17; 7.68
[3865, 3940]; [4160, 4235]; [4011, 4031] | -2.0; 6.71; 7.76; 7.57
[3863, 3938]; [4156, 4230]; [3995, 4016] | -2.0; 6.73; 7.7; 7.54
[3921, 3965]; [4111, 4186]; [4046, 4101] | -3.2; 6.65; 7.54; 7.39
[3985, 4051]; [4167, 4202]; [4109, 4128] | 1.4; 7.78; 7.06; 7.54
